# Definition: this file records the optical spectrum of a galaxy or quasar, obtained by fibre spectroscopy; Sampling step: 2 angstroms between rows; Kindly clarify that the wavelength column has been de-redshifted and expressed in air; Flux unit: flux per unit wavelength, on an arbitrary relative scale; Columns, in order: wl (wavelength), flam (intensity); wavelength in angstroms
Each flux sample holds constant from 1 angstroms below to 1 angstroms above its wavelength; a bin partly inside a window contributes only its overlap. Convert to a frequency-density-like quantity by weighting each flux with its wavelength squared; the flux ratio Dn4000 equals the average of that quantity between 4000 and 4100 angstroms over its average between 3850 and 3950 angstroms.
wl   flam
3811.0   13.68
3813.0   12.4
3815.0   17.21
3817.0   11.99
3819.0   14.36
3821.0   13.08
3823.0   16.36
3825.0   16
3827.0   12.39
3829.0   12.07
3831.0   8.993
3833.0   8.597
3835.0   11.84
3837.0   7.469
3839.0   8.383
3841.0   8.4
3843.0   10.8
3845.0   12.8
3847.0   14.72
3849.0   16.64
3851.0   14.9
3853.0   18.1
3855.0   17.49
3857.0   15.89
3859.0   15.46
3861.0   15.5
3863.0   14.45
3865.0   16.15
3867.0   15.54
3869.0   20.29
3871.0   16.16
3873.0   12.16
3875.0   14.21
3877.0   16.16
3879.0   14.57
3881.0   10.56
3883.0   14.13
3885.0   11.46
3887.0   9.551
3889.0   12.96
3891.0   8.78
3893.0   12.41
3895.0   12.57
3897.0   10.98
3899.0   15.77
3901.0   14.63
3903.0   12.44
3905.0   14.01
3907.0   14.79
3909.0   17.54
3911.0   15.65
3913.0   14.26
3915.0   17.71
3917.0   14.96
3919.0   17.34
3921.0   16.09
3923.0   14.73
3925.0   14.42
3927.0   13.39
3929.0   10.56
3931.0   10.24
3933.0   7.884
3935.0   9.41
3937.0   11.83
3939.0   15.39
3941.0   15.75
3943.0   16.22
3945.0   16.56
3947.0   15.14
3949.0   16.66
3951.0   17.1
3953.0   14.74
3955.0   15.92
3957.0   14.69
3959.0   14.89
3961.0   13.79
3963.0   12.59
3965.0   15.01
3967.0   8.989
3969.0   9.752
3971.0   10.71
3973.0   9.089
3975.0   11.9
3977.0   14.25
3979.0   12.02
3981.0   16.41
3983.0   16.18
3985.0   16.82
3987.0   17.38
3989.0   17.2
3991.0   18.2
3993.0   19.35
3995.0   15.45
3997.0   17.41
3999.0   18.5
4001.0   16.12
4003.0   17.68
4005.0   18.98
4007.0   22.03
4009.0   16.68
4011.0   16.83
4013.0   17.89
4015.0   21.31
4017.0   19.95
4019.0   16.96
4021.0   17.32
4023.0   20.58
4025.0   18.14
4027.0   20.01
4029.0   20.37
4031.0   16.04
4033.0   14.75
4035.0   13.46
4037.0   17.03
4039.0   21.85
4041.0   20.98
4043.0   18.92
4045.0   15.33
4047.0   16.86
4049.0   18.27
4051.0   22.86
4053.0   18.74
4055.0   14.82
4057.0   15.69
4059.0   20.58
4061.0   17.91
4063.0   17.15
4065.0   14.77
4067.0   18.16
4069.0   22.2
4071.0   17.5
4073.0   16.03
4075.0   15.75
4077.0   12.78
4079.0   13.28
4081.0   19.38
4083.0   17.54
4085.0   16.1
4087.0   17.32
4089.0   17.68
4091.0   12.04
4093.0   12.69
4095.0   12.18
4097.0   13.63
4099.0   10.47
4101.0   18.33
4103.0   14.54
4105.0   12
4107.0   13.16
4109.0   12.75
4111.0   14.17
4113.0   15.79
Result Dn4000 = 1.3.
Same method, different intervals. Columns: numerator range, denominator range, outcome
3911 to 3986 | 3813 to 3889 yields 1.07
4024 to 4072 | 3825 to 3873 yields 1.46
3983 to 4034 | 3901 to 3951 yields 1.31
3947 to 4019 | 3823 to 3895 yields 1.26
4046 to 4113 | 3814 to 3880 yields 1.29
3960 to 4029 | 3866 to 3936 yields 1.25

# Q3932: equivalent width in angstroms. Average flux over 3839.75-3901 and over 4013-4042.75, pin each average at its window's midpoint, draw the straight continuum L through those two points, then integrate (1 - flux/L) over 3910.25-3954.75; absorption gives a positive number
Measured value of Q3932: 3.8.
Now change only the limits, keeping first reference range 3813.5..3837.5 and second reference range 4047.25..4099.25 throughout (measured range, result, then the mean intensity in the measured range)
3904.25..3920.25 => -2.1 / 15.8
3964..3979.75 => 3.6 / 11.5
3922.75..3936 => 2.7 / 11.3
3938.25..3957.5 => -1.8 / 15.9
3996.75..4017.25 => -4.0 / 18.5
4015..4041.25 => -4.2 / 18.3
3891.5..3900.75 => 0.6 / 12.8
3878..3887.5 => 0.9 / 12.2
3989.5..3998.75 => -1.5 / 17.7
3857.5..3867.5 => -1.7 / 15.4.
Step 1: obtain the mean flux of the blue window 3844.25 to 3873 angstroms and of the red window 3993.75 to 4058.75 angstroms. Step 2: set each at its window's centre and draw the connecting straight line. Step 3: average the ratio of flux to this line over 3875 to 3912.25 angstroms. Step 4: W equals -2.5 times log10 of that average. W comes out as 0.22 mag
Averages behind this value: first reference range 15.9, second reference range 18.1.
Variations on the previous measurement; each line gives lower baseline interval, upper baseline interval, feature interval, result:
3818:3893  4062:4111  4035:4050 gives -0.211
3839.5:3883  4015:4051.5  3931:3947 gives 0.233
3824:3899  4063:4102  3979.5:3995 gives -0.165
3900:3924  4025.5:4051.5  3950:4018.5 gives 0.080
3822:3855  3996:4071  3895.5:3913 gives 0.004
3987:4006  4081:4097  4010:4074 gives -0.103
